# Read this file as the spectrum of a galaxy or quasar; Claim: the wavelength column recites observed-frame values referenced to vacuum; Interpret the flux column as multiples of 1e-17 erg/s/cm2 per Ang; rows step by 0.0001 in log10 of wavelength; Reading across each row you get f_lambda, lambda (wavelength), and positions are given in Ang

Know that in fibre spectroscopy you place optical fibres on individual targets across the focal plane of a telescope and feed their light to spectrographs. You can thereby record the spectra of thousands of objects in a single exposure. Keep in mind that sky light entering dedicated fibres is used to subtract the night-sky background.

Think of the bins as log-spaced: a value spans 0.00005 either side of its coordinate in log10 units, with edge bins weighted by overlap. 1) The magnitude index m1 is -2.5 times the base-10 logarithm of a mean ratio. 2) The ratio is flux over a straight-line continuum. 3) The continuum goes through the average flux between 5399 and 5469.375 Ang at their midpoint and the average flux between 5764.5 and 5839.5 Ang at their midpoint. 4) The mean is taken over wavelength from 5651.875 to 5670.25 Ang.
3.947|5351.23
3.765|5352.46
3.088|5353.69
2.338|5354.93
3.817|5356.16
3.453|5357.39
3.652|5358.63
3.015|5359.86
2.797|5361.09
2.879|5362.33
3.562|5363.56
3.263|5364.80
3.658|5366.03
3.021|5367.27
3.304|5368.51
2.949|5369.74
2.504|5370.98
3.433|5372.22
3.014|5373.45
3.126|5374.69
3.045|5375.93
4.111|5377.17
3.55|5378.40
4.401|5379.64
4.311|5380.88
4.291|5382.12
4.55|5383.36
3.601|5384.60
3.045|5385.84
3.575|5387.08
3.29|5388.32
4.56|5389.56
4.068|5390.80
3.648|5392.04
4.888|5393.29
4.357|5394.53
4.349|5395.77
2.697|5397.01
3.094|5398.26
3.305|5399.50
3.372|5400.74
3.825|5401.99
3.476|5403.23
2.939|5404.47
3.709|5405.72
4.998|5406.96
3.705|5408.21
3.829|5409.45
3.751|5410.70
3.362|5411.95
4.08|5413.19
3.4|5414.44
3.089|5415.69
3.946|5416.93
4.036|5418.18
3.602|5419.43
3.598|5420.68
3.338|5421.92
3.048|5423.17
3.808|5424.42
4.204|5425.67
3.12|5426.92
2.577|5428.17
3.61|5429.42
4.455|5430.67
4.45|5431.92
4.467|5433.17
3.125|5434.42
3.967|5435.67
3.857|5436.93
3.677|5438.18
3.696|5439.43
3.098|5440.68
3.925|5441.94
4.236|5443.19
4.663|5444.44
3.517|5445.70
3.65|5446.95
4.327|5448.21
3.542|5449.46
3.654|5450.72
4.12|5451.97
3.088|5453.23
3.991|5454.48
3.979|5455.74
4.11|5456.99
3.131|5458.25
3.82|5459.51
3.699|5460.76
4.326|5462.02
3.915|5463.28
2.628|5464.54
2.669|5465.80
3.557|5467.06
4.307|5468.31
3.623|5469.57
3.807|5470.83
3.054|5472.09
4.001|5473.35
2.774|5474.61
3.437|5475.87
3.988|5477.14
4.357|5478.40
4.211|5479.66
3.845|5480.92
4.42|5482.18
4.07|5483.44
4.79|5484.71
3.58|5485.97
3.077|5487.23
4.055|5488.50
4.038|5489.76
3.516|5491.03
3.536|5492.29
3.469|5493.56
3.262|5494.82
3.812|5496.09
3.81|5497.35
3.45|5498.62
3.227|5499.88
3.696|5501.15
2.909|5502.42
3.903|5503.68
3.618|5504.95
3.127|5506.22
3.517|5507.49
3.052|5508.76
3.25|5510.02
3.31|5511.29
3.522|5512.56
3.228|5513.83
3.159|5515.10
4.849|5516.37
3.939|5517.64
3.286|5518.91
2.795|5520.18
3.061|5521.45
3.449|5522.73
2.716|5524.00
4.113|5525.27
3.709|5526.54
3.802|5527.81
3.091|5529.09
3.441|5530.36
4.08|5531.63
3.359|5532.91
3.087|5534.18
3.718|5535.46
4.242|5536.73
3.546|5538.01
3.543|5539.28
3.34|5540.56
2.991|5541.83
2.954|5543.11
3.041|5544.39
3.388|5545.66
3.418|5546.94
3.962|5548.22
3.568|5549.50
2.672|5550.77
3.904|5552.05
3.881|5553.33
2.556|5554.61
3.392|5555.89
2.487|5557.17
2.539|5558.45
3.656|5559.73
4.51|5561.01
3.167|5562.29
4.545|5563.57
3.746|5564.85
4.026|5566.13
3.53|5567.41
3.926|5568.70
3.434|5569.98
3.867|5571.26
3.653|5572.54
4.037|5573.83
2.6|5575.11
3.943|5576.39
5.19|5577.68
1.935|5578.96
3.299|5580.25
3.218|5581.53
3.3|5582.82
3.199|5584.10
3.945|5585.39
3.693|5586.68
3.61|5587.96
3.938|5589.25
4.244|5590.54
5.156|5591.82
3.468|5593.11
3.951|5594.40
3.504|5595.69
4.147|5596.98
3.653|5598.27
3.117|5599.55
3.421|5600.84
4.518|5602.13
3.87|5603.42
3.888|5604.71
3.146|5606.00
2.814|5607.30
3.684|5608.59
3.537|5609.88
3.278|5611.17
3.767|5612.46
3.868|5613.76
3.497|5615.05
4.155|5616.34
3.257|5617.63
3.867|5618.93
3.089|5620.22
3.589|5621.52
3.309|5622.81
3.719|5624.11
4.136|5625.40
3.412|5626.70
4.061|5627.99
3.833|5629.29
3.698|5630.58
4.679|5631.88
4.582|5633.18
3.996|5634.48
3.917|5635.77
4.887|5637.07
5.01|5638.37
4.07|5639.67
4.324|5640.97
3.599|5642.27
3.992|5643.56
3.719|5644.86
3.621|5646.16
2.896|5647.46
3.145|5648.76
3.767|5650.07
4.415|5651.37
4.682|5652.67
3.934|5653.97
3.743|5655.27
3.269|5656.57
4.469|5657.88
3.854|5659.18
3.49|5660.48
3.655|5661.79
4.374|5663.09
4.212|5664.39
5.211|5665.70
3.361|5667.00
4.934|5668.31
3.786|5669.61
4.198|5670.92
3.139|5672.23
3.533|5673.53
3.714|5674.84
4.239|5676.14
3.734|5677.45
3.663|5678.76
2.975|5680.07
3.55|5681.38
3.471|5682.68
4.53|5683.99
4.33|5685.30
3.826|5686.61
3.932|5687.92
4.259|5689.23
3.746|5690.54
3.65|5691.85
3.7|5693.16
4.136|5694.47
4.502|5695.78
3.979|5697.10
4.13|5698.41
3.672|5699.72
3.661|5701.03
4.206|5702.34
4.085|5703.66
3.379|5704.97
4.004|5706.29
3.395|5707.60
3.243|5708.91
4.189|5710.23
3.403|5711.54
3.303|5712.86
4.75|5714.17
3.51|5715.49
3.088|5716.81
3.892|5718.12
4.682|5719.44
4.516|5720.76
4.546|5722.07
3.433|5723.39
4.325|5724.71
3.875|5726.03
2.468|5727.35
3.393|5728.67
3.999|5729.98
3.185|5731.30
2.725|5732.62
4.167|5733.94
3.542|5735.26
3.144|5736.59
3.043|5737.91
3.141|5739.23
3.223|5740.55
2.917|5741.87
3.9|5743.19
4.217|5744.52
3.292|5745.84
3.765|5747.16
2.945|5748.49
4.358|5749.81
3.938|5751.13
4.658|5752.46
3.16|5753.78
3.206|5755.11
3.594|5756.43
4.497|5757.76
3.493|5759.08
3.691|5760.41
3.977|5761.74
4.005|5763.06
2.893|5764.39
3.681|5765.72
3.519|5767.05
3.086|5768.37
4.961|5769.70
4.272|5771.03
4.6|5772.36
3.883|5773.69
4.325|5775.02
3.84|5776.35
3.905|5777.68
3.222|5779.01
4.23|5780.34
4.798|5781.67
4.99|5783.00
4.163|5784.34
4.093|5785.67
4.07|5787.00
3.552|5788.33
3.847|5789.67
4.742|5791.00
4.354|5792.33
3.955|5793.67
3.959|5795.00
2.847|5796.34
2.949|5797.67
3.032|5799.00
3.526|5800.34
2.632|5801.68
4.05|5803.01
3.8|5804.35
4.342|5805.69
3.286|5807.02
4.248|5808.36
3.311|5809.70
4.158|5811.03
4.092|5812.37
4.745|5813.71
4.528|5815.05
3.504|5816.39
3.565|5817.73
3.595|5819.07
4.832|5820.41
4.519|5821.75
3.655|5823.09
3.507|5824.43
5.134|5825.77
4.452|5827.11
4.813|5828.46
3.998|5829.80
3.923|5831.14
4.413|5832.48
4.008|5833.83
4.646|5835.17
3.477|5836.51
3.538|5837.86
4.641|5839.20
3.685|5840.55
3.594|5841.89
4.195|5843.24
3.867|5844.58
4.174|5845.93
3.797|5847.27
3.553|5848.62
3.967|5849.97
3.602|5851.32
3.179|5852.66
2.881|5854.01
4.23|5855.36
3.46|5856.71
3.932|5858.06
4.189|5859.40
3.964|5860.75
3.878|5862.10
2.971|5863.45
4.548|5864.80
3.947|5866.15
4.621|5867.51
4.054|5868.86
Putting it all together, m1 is -0.05 mag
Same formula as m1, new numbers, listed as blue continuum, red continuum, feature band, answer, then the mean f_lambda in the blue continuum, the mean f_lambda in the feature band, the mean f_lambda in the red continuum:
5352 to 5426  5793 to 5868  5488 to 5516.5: 0.04 mag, 3.57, 3.51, 3.89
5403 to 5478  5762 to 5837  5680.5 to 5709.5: 0.00 mag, 3.7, 3.88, 3.98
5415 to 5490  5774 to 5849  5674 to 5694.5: 0.02 mag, 3.74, 3.83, 3.98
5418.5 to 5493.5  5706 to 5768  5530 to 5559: 0.11 mag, 3.74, 3.35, 3.65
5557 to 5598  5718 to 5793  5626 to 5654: -0.08 mag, 3.68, 4.01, 3.82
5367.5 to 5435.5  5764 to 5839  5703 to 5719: 0.06 mag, 3.67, 3.7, 3.97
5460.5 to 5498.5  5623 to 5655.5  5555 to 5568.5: 0.09 mag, 3.72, 3.55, 3.99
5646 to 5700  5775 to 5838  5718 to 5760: 0.08 mag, 3.89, 3.66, 3.98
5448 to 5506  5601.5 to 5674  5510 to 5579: 0.08 mag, 3.69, 3.51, 3.87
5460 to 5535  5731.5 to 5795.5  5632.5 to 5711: -0.05 mag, 3.58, 3.93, 3.82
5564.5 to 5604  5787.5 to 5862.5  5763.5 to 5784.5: -0.04 mag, 3.71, 4.02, 3.9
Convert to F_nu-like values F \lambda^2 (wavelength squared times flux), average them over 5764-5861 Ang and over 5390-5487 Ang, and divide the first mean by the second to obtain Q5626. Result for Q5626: 1.20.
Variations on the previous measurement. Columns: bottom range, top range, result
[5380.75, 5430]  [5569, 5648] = 1.09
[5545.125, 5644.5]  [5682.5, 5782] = 1.07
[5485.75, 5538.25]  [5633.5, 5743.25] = 1.16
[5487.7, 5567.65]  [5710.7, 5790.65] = 1.18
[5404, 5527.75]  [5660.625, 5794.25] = 1.15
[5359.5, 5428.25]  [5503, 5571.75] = 1.02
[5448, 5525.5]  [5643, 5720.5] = 1.15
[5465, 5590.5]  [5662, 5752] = 1.14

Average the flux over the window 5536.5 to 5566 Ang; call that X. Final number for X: 3.44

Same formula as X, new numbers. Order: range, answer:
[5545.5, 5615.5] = 3.61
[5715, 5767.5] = 3.64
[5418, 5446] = 3.74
